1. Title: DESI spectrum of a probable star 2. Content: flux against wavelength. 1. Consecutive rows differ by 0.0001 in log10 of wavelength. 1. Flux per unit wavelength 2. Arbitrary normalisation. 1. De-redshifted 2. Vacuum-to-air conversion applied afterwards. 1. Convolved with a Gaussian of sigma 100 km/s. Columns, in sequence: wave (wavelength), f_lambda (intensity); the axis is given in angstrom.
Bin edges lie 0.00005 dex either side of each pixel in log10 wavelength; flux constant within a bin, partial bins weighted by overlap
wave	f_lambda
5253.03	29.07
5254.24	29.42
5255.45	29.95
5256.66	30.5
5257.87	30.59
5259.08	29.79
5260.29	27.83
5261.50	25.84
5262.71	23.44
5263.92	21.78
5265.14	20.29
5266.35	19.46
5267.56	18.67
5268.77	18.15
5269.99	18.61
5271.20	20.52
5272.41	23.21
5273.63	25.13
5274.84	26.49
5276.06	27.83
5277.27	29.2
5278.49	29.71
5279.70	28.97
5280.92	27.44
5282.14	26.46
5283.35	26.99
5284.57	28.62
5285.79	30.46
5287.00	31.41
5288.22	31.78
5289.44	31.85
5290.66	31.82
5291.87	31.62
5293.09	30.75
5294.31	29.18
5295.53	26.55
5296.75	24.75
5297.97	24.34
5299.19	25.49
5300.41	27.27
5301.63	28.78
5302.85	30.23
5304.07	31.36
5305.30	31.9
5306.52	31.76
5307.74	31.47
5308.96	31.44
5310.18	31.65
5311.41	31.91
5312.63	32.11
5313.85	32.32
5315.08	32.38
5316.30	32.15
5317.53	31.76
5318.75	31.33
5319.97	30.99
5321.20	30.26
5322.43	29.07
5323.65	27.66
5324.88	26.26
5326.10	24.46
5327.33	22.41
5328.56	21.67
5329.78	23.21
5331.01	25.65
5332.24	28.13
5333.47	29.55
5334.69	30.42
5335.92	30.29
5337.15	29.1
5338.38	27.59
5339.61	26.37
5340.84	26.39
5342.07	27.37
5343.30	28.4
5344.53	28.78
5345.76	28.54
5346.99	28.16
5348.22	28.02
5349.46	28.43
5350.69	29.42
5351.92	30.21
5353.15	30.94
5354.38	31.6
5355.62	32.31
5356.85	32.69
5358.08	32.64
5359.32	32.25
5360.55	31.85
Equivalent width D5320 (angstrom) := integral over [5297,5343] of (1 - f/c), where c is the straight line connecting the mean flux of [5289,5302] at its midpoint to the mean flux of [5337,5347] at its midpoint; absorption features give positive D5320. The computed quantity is -1.2 angstrom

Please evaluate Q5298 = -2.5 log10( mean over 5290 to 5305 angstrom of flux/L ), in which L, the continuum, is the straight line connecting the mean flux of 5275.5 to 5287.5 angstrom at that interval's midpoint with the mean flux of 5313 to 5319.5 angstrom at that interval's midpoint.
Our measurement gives 0.06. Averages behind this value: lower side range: 28.7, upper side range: 32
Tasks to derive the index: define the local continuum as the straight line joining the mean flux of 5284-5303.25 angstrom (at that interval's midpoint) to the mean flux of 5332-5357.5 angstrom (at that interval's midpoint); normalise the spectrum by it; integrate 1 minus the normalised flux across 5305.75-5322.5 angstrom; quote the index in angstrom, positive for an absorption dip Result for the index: -1.40 angstrom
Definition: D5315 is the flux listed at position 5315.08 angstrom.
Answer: 32.38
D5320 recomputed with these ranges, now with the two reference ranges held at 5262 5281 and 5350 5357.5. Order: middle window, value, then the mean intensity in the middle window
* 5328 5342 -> 1.1 angstrom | 27.2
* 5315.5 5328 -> -0.2 angstrom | 28.7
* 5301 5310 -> -1.4 angstrom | 31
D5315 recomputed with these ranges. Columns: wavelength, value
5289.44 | 31.85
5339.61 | 26.37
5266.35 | 19.46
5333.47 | 29.55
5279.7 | 28.97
